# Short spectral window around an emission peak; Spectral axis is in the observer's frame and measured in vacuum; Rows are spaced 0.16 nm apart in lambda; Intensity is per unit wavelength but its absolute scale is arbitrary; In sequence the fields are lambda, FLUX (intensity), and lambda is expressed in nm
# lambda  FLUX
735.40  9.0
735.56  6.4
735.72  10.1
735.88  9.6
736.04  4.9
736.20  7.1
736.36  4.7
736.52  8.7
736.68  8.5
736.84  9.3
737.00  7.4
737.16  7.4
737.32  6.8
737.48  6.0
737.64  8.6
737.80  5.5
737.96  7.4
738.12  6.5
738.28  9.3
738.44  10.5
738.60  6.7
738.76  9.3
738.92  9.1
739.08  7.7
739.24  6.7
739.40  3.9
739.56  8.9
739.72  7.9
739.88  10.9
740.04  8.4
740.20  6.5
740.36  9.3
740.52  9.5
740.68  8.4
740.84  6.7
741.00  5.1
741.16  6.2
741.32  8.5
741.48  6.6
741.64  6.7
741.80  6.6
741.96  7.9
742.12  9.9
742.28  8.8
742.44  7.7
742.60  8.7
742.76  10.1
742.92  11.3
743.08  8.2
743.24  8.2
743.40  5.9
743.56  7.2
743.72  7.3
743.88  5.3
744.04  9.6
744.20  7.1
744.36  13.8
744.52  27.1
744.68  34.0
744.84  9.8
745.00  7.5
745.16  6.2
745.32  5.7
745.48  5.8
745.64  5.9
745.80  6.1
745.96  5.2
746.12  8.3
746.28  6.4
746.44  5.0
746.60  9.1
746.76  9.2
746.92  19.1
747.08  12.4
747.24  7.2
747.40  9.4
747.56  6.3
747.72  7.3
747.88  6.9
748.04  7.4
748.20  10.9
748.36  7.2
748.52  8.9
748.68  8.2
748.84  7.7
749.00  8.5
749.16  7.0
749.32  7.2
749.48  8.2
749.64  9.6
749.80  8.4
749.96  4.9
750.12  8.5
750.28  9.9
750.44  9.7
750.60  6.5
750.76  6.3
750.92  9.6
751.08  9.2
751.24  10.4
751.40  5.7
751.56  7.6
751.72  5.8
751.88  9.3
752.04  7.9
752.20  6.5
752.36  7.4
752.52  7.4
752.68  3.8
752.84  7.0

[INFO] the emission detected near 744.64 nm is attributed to Halpha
